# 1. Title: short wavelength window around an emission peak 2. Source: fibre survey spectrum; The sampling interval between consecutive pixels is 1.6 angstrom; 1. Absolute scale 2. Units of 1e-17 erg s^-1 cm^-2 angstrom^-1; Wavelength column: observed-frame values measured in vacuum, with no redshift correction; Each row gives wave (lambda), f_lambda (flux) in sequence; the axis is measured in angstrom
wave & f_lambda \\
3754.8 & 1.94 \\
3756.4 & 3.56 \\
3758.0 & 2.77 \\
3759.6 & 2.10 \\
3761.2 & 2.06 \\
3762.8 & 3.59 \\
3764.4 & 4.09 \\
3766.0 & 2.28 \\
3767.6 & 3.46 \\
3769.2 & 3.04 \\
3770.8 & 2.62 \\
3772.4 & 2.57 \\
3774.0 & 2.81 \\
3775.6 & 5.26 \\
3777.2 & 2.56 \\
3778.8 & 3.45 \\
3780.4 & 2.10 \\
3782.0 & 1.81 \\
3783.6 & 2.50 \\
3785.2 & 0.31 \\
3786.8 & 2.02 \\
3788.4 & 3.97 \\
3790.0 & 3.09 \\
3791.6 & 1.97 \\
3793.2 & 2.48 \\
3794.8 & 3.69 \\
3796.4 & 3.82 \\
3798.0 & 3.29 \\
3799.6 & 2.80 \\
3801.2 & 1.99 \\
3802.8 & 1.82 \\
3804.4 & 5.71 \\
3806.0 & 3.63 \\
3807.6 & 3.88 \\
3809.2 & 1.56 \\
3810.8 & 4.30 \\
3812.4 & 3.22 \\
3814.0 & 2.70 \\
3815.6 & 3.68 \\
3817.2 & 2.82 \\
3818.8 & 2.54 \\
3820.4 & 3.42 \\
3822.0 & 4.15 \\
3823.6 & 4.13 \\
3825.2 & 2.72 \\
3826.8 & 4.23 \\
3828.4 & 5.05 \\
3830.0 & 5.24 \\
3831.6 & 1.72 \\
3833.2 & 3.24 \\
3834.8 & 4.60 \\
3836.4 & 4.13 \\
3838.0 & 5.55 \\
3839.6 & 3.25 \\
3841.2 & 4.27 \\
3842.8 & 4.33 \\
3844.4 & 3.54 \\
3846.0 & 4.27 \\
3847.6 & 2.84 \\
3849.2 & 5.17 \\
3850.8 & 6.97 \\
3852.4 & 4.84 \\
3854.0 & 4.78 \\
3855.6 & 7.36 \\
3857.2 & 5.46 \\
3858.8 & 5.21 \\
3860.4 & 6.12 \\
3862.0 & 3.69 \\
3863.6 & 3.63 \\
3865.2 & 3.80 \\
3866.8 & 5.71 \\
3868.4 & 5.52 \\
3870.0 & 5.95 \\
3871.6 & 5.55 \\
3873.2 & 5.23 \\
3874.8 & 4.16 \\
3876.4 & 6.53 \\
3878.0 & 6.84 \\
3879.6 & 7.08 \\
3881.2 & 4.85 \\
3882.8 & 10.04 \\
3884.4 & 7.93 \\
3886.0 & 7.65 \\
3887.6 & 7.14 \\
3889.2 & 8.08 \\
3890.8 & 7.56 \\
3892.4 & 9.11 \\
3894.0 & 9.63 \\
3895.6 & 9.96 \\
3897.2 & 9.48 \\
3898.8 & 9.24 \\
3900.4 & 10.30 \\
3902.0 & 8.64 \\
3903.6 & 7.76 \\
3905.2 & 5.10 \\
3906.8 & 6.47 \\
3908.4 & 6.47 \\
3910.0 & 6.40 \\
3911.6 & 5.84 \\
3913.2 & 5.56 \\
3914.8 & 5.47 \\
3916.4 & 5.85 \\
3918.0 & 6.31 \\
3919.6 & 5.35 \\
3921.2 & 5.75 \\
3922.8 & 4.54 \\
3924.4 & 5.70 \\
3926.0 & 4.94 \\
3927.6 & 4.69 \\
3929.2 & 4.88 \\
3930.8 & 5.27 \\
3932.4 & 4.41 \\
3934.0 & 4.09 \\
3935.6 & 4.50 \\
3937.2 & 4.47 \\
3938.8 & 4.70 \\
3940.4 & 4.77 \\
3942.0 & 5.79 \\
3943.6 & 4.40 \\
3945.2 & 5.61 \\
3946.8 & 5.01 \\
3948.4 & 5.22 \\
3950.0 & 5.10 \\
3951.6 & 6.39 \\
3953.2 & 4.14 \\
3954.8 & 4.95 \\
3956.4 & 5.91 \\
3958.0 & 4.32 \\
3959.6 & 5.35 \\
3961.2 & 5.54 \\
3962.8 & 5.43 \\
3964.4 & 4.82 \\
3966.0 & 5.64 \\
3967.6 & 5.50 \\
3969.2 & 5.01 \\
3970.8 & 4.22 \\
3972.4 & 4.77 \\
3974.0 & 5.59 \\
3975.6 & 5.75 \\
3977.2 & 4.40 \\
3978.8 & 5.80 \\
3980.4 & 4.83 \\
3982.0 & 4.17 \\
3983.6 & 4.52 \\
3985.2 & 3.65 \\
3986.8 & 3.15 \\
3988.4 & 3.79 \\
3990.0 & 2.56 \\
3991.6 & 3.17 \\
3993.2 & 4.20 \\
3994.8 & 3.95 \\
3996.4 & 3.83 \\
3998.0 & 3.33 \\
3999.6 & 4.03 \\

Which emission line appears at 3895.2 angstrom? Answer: Ly-alpha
